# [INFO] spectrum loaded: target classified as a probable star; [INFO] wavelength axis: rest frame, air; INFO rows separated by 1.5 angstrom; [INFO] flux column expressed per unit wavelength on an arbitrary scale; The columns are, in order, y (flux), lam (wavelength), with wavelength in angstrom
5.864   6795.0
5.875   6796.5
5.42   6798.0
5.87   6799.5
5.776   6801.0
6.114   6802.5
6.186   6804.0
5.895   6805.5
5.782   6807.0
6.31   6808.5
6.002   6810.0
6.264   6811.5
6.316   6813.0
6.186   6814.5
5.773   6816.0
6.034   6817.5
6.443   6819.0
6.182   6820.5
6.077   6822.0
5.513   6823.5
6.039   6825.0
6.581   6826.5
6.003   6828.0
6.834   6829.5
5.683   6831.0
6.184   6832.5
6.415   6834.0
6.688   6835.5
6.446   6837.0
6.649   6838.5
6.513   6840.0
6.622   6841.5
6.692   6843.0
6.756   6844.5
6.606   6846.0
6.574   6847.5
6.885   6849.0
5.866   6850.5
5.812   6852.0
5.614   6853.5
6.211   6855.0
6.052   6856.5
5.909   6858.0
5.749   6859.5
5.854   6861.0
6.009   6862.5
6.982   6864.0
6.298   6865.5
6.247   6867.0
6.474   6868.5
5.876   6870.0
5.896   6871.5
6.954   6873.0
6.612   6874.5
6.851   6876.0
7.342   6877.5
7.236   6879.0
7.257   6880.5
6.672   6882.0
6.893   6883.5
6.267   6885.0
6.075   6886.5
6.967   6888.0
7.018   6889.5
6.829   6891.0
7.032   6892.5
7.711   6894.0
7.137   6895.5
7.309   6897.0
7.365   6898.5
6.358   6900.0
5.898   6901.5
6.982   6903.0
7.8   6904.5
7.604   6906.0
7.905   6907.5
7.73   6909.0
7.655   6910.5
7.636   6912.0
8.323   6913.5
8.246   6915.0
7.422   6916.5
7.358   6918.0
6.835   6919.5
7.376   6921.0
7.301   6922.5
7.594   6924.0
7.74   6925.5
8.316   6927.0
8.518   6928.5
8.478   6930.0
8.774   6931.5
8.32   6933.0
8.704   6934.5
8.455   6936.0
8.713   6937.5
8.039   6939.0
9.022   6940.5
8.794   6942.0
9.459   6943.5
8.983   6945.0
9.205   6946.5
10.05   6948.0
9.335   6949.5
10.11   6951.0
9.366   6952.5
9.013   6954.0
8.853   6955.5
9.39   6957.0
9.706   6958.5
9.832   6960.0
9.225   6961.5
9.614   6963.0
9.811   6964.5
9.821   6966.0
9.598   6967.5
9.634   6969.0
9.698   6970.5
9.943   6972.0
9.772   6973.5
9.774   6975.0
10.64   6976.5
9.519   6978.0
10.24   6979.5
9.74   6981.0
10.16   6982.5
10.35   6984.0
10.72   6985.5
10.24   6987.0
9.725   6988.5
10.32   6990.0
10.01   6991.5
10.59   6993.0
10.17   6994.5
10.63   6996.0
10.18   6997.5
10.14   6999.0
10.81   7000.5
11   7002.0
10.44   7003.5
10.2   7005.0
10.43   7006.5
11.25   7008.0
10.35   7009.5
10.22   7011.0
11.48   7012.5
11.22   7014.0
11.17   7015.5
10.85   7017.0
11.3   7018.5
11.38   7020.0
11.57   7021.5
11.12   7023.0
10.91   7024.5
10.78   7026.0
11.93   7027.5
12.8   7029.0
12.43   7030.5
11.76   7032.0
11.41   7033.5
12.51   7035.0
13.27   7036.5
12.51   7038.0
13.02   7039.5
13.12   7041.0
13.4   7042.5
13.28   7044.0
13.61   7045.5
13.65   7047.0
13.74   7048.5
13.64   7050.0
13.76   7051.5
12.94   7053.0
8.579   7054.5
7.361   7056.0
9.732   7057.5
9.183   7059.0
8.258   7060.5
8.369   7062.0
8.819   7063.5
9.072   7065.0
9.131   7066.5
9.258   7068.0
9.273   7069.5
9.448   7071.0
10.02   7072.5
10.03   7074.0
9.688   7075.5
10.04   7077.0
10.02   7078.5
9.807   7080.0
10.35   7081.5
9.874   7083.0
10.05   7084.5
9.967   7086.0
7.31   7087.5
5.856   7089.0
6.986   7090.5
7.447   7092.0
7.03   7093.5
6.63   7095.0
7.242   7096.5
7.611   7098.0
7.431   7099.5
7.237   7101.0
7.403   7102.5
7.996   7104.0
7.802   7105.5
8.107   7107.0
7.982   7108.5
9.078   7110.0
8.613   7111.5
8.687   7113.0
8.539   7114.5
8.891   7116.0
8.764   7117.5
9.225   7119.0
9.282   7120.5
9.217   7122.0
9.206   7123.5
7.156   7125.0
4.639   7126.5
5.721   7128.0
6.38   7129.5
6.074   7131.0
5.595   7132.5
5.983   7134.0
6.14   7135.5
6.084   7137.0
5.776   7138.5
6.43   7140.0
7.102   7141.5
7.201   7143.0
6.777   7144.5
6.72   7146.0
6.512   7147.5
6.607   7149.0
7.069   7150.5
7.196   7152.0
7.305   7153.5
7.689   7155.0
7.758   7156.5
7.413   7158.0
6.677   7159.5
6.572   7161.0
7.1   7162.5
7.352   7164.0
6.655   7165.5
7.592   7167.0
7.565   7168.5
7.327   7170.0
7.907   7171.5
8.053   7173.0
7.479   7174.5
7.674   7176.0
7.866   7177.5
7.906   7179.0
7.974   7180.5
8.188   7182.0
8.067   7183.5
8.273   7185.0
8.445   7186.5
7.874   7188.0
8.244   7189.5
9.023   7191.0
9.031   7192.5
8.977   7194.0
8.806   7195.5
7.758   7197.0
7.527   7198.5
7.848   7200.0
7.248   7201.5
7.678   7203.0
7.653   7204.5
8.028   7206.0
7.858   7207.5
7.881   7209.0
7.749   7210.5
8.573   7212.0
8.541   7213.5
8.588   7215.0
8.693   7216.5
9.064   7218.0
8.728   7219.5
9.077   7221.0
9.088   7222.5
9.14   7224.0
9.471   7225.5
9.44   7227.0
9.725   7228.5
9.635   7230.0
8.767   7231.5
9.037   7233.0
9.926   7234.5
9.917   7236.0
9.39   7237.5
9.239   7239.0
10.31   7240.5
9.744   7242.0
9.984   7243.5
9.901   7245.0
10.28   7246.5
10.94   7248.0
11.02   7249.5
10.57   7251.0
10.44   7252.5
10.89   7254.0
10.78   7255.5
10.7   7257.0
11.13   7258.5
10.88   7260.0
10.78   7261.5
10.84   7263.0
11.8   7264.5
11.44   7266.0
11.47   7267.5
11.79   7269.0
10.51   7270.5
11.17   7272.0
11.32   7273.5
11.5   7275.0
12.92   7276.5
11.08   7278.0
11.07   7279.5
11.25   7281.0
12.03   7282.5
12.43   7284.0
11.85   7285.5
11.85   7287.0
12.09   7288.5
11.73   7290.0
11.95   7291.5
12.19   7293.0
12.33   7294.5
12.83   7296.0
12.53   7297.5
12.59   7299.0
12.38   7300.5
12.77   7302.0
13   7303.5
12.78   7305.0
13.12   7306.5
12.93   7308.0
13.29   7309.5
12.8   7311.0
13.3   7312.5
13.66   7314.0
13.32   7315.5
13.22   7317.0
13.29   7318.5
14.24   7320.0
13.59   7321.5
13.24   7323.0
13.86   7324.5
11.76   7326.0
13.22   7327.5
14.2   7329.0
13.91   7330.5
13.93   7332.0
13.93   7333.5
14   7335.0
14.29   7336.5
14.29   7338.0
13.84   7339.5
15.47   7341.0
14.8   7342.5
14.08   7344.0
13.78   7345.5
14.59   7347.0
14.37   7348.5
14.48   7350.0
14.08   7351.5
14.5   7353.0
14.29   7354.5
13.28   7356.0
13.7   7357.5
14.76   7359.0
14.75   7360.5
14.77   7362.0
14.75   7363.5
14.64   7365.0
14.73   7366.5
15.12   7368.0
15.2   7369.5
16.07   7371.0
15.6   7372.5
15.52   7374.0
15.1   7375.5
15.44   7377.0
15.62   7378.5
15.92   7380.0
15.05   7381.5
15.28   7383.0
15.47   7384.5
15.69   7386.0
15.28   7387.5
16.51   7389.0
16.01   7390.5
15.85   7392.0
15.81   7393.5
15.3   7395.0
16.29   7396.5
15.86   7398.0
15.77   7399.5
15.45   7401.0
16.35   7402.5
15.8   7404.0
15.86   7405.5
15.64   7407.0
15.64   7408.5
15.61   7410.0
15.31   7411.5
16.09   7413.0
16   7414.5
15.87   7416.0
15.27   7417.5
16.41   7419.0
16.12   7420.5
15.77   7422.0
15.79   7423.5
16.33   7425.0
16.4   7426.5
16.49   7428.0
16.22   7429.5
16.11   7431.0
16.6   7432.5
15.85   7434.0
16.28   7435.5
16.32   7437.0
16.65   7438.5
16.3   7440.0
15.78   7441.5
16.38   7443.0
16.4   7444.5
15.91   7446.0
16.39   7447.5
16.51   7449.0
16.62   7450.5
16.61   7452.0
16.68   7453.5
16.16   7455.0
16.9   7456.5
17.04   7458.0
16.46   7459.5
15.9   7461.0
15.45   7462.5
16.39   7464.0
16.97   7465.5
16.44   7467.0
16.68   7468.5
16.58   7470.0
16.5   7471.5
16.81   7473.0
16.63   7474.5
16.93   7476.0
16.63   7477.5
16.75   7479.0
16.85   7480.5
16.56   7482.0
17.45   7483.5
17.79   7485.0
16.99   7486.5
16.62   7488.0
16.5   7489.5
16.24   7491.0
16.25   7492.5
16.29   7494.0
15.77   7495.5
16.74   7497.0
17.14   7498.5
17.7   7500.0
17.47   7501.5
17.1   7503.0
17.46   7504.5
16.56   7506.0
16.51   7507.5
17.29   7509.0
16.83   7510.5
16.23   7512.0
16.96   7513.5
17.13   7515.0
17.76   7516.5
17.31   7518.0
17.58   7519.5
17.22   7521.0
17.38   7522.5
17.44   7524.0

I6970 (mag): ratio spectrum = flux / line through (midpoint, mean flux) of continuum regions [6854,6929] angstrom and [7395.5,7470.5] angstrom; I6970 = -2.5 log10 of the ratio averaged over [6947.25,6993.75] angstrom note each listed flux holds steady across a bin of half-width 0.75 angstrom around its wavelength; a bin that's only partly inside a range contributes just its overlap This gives -0.18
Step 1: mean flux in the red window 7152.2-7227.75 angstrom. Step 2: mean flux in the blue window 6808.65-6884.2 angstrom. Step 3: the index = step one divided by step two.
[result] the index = 1.27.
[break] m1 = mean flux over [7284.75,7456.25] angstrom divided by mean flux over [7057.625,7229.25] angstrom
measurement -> 1.8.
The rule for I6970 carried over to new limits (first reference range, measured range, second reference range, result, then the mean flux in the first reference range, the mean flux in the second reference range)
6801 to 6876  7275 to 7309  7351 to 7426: 0.13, 6.24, 15.4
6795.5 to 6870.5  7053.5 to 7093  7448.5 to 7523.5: 0.12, 6.18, 16.8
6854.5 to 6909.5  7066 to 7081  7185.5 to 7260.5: -0.19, 6.74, 9.18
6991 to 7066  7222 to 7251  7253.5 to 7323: 0.22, 11.2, 12.1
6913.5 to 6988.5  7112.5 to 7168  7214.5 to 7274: 0.34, 9.1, 10.1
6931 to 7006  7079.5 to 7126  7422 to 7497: 0.36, 9.7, 16.5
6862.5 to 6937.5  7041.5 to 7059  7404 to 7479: -0.23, 7.28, 16.3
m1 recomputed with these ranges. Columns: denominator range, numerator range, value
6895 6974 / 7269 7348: 1.52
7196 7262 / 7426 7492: 1.78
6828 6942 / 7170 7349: 1.54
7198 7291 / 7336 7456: 1.55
